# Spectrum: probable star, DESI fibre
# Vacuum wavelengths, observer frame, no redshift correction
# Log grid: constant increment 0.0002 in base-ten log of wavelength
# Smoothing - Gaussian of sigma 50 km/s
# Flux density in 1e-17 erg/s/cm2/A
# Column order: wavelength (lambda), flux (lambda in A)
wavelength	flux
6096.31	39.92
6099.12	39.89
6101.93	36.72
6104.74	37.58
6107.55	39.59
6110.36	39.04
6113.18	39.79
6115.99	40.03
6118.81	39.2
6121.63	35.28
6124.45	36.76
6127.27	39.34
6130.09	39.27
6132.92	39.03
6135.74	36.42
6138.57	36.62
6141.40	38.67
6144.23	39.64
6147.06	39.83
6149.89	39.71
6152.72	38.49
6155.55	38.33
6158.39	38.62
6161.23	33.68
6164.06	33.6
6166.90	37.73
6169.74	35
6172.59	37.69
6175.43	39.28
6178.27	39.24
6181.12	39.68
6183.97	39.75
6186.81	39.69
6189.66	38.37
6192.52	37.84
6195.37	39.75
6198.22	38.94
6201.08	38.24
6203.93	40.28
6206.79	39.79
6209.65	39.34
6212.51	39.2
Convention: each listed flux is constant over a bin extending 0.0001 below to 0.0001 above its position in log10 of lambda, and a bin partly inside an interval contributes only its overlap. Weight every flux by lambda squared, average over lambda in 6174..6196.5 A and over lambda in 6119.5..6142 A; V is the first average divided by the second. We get 1.06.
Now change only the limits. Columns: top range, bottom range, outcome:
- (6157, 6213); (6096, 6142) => 1.02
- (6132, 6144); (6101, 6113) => 0.99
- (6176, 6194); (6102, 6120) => 1.03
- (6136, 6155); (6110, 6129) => 1.01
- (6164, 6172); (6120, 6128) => 0.99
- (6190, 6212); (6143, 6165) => 1.05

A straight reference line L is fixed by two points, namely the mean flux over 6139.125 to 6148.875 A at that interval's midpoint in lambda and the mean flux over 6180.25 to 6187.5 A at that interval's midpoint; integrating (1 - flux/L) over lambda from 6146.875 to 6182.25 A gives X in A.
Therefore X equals 1.6 A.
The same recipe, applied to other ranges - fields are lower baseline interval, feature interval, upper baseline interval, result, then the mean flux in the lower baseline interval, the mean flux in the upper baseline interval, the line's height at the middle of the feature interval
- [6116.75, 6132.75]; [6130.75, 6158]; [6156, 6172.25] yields -1.1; 38.1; 36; 37.1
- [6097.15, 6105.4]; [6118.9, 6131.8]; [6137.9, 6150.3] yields 0.3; 38.2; 39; 38.6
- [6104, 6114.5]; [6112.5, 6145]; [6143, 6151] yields 0.9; 39.1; 39.7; 39.4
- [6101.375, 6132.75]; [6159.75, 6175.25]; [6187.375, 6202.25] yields 1.1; 38.5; 38.7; 38.6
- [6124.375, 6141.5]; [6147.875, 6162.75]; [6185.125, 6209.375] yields 0.2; 38.1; 39.1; 38.4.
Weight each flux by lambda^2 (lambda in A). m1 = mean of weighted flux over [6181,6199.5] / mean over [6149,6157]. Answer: 1.02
